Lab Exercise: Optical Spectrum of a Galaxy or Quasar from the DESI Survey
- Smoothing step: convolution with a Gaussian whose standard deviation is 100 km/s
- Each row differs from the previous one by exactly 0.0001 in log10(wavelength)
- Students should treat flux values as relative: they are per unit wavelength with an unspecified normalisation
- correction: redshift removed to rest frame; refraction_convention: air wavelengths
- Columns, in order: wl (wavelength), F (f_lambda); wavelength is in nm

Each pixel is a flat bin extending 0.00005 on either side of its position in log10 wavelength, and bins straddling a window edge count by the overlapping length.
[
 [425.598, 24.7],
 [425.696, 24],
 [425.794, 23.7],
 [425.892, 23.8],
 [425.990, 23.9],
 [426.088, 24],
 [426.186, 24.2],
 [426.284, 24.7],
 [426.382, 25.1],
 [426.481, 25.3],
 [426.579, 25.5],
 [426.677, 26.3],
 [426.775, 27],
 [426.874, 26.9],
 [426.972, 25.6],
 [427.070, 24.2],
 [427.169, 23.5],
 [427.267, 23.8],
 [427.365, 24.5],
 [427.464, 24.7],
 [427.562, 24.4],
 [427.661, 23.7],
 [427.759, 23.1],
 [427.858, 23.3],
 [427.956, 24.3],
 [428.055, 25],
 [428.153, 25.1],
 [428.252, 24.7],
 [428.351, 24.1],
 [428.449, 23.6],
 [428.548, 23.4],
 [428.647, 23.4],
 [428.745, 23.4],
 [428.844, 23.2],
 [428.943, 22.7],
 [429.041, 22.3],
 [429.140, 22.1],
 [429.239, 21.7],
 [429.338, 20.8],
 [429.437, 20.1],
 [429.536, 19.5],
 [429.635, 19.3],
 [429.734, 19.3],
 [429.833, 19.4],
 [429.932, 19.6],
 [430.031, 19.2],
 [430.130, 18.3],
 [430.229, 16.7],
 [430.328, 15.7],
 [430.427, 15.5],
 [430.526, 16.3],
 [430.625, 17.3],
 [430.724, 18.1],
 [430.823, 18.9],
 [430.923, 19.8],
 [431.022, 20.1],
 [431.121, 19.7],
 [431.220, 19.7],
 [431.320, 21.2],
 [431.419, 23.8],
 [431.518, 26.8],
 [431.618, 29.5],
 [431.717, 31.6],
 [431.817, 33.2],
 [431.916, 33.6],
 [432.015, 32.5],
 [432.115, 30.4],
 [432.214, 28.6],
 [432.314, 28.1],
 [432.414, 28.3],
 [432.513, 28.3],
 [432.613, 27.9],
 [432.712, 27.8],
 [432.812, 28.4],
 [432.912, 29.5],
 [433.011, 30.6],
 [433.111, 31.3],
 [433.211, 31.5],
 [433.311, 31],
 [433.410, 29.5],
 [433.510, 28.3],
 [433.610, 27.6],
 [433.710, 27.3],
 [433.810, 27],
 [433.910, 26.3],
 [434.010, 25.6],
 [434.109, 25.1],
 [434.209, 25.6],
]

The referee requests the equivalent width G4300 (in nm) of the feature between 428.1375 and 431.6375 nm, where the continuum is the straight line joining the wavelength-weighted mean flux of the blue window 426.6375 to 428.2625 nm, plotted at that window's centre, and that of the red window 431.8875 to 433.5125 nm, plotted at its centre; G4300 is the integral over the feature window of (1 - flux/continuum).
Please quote 0.79 nm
